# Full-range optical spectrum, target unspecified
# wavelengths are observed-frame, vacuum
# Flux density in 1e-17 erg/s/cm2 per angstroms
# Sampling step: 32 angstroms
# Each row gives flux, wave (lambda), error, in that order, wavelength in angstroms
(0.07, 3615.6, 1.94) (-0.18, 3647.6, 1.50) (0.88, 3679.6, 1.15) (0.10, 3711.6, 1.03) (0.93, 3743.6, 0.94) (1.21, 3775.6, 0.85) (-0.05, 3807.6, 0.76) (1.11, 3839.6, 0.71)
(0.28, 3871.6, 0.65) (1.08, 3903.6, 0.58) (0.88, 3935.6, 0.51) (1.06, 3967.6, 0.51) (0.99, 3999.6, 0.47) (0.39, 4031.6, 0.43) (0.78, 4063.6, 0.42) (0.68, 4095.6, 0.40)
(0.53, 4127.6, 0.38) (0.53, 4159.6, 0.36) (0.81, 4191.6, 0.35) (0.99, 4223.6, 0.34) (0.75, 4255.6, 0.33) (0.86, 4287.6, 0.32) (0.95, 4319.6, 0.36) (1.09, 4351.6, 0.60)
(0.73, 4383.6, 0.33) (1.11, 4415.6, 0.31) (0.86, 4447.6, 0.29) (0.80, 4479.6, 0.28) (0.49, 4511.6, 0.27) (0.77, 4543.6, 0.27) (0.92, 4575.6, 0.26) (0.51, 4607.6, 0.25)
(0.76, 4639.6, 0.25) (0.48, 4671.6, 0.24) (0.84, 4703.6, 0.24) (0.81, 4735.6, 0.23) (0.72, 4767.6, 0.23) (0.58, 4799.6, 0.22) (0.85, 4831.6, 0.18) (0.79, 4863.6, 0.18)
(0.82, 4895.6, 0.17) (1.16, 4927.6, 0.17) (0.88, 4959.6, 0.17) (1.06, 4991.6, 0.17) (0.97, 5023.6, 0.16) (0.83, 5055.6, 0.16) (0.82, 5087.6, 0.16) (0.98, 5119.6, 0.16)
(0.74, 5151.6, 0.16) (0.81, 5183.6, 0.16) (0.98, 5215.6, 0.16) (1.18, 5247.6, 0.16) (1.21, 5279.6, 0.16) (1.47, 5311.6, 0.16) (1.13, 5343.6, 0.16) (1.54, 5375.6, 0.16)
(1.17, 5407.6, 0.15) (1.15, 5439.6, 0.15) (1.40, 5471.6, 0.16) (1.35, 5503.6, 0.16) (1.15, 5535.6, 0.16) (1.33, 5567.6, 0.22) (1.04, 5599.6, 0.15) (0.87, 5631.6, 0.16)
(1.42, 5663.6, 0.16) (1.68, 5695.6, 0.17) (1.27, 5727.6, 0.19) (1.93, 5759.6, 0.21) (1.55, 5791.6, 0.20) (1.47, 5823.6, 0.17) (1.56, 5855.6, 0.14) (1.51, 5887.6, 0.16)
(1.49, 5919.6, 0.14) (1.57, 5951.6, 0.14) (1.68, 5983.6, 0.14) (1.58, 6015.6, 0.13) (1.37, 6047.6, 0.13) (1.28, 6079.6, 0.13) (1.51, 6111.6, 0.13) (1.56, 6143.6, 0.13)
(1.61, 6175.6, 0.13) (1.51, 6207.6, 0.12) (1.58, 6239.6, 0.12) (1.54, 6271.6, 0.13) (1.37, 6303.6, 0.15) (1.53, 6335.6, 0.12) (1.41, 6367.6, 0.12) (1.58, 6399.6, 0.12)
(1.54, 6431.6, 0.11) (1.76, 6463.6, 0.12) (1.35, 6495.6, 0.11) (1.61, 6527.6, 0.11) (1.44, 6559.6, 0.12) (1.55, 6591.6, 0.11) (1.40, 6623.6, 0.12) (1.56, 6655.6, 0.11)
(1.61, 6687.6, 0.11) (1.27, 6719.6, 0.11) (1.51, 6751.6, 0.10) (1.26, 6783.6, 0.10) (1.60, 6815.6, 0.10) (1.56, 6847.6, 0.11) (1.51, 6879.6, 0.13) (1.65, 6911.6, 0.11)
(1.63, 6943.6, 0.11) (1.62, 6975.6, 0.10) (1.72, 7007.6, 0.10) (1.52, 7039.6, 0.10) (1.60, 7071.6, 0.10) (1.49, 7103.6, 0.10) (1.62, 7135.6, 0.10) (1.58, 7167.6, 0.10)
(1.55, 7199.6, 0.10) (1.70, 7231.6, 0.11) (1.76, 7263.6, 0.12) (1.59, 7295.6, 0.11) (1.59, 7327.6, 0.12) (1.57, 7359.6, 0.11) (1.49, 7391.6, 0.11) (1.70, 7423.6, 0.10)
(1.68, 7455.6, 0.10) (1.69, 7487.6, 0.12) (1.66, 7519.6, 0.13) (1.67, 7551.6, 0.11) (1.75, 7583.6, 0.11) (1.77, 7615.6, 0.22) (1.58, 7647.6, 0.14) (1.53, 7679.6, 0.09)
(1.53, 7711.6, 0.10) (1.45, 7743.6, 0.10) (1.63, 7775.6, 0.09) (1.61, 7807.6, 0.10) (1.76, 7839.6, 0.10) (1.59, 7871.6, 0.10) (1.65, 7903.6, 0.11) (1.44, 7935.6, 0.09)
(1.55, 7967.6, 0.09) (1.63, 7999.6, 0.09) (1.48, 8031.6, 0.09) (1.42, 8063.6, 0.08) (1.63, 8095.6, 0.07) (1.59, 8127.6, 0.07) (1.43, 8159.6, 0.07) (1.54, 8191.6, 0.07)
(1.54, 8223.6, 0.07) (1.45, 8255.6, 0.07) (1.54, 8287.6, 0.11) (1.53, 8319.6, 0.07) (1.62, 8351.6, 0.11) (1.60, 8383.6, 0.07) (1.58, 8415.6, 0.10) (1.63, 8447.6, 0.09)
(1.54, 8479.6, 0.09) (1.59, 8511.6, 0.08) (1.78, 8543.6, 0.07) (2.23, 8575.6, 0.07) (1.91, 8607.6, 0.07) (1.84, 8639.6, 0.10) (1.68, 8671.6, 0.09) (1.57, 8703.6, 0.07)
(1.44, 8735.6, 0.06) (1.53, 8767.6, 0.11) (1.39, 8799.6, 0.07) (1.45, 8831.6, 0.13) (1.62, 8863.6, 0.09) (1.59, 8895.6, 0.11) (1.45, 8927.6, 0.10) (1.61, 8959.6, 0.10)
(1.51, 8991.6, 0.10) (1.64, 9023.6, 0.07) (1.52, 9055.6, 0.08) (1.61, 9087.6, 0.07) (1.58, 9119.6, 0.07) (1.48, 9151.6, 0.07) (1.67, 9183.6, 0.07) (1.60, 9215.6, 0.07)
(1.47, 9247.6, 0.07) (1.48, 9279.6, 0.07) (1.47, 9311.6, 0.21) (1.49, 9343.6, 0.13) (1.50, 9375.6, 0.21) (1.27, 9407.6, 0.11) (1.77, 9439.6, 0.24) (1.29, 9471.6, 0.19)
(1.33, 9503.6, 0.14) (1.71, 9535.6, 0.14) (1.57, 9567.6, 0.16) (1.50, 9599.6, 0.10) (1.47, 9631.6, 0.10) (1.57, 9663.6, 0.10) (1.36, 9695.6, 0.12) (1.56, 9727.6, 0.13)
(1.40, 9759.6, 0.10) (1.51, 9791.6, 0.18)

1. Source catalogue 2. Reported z 0.30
